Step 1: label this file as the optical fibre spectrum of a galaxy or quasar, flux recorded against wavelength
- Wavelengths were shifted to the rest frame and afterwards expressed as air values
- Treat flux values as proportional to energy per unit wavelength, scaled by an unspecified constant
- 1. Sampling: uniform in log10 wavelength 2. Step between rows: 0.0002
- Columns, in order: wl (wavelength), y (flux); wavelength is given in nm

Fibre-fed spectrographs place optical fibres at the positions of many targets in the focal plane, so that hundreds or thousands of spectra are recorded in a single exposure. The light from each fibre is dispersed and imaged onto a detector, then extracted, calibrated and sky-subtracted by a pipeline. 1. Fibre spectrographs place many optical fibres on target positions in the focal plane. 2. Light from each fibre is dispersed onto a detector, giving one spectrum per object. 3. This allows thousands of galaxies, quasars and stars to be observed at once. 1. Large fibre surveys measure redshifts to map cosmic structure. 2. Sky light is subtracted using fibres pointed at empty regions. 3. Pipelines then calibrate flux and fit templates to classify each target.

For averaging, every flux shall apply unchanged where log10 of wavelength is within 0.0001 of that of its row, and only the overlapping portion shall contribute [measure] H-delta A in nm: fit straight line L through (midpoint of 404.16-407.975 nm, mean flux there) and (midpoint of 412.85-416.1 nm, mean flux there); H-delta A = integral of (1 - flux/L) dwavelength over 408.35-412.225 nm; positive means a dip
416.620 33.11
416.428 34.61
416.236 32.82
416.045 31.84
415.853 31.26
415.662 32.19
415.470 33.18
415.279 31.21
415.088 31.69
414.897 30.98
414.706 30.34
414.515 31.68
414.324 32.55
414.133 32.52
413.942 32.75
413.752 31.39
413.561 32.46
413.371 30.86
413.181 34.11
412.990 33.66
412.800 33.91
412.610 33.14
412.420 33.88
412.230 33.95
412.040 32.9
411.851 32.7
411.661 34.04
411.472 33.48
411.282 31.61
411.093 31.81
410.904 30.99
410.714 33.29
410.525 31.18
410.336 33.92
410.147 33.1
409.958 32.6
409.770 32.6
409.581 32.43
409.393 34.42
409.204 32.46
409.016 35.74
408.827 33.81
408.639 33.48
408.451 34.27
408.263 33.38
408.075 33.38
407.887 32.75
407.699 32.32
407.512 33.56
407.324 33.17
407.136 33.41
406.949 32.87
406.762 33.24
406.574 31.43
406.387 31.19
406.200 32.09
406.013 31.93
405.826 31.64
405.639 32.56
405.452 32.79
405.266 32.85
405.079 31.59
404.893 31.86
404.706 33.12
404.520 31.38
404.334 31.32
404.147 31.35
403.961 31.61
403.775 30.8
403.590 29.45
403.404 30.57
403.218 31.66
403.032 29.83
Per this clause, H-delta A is -0.104 nm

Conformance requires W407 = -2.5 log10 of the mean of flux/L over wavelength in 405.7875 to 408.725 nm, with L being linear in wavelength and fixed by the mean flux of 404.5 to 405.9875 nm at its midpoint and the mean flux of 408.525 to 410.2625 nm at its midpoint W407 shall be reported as 0.00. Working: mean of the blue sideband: 32.3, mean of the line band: 32.8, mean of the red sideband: 33.4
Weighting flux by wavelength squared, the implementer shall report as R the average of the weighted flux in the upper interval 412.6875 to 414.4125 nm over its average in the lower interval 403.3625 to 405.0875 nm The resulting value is 1.09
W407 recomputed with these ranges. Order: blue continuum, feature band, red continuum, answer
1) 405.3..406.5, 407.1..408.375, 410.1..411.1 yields -0.03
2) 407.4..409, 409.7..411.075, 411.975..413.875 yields 0.03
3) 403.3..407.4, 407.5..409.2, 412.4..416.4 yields -0.05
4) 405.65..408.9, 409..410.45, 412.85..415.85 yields -0.02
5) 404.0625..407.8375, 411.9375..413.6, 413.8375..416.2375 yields -0.04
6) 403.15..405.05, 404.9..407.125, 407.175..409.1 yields 0.00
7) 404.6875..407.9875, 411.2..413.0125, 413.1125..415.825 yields -0.04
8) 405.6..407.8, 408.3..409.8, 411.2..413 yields -0.03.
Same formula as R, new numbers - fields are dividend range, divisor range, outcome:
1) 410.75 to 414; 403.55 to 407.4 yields 1.06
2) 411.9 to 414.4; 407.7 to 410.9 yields 1.01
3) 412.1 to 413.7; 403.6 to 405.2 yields 1.10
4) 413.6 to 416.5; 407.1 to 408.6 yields 1.00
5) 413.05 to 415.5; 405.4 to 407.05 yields 1.03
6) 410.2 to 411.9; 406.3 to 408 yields 1.02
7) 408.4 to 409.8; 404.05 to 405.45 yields 1.08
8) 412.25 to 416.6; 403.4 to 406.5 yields 1.07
